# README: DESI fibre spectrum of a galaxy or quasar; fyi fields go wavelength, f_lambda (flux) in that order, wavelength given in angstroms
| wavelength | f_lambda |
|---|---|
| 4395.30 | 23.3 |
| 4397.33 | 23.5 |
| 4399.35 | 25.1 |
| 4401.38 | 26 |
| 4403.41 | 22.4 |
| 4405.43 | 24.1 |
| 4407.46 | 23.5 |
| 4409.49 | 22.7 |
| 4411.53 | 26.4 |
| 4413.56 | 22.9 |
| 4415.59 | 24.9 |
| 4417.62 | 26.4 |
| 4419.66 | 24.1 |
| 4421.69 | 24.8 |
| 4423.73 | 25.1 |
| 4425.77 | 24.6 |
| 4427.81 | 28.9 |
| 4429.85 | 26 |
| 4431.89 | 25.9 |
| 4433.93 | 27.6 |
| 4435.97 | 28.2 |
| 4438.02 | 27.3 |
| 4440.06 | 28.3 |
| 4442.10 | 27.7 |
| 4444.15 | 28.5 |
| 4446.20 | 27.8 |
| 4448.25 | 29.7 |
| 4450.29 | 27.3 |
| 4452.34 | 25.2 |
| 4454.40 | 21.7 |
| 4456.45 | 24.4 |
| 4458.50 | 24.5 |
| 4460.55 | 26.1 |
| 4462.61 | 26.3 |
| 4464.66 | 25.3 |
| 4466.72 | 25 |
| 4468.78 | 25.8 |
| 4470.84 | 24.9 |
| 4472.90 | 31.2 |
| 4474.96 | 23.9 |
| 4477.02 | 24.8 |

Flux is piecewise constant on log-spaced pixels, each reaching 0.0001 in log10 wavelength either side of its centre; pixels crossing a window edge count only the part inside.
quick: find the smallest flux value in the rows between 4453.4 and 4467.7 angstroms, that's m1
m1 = 21.7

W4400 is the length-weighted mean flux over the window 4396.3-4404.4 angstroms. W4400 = 24.2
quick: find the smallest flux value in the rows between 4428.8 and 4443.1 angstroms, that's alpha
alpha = 25.9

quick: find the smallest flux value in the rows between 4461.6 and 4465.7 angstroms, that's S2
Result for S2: 25.3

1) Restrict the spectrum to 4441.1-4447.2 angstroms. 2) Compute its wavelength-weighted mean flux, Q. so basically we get 28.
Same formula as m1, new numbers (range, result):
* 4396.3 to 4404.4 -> 22.4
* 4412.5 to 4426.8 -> 22.9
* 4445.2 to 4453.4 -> 25.2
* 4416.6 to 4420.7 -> 24.1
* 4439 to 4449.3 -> 27.7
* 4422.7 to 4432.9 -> 24.6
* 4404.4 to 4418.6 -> 22.7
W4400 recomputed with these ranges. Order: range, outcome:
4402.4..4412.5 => 23.8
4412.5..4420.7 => 24.6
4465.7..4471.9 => 25.2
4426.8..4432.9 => 26.9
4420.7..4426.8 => 24.8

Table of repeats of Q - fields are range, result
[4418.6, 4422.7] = 24.5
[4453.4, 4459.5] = 23.6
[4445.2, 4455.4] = 26.3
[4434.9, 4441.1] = 28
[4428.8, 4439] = 27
